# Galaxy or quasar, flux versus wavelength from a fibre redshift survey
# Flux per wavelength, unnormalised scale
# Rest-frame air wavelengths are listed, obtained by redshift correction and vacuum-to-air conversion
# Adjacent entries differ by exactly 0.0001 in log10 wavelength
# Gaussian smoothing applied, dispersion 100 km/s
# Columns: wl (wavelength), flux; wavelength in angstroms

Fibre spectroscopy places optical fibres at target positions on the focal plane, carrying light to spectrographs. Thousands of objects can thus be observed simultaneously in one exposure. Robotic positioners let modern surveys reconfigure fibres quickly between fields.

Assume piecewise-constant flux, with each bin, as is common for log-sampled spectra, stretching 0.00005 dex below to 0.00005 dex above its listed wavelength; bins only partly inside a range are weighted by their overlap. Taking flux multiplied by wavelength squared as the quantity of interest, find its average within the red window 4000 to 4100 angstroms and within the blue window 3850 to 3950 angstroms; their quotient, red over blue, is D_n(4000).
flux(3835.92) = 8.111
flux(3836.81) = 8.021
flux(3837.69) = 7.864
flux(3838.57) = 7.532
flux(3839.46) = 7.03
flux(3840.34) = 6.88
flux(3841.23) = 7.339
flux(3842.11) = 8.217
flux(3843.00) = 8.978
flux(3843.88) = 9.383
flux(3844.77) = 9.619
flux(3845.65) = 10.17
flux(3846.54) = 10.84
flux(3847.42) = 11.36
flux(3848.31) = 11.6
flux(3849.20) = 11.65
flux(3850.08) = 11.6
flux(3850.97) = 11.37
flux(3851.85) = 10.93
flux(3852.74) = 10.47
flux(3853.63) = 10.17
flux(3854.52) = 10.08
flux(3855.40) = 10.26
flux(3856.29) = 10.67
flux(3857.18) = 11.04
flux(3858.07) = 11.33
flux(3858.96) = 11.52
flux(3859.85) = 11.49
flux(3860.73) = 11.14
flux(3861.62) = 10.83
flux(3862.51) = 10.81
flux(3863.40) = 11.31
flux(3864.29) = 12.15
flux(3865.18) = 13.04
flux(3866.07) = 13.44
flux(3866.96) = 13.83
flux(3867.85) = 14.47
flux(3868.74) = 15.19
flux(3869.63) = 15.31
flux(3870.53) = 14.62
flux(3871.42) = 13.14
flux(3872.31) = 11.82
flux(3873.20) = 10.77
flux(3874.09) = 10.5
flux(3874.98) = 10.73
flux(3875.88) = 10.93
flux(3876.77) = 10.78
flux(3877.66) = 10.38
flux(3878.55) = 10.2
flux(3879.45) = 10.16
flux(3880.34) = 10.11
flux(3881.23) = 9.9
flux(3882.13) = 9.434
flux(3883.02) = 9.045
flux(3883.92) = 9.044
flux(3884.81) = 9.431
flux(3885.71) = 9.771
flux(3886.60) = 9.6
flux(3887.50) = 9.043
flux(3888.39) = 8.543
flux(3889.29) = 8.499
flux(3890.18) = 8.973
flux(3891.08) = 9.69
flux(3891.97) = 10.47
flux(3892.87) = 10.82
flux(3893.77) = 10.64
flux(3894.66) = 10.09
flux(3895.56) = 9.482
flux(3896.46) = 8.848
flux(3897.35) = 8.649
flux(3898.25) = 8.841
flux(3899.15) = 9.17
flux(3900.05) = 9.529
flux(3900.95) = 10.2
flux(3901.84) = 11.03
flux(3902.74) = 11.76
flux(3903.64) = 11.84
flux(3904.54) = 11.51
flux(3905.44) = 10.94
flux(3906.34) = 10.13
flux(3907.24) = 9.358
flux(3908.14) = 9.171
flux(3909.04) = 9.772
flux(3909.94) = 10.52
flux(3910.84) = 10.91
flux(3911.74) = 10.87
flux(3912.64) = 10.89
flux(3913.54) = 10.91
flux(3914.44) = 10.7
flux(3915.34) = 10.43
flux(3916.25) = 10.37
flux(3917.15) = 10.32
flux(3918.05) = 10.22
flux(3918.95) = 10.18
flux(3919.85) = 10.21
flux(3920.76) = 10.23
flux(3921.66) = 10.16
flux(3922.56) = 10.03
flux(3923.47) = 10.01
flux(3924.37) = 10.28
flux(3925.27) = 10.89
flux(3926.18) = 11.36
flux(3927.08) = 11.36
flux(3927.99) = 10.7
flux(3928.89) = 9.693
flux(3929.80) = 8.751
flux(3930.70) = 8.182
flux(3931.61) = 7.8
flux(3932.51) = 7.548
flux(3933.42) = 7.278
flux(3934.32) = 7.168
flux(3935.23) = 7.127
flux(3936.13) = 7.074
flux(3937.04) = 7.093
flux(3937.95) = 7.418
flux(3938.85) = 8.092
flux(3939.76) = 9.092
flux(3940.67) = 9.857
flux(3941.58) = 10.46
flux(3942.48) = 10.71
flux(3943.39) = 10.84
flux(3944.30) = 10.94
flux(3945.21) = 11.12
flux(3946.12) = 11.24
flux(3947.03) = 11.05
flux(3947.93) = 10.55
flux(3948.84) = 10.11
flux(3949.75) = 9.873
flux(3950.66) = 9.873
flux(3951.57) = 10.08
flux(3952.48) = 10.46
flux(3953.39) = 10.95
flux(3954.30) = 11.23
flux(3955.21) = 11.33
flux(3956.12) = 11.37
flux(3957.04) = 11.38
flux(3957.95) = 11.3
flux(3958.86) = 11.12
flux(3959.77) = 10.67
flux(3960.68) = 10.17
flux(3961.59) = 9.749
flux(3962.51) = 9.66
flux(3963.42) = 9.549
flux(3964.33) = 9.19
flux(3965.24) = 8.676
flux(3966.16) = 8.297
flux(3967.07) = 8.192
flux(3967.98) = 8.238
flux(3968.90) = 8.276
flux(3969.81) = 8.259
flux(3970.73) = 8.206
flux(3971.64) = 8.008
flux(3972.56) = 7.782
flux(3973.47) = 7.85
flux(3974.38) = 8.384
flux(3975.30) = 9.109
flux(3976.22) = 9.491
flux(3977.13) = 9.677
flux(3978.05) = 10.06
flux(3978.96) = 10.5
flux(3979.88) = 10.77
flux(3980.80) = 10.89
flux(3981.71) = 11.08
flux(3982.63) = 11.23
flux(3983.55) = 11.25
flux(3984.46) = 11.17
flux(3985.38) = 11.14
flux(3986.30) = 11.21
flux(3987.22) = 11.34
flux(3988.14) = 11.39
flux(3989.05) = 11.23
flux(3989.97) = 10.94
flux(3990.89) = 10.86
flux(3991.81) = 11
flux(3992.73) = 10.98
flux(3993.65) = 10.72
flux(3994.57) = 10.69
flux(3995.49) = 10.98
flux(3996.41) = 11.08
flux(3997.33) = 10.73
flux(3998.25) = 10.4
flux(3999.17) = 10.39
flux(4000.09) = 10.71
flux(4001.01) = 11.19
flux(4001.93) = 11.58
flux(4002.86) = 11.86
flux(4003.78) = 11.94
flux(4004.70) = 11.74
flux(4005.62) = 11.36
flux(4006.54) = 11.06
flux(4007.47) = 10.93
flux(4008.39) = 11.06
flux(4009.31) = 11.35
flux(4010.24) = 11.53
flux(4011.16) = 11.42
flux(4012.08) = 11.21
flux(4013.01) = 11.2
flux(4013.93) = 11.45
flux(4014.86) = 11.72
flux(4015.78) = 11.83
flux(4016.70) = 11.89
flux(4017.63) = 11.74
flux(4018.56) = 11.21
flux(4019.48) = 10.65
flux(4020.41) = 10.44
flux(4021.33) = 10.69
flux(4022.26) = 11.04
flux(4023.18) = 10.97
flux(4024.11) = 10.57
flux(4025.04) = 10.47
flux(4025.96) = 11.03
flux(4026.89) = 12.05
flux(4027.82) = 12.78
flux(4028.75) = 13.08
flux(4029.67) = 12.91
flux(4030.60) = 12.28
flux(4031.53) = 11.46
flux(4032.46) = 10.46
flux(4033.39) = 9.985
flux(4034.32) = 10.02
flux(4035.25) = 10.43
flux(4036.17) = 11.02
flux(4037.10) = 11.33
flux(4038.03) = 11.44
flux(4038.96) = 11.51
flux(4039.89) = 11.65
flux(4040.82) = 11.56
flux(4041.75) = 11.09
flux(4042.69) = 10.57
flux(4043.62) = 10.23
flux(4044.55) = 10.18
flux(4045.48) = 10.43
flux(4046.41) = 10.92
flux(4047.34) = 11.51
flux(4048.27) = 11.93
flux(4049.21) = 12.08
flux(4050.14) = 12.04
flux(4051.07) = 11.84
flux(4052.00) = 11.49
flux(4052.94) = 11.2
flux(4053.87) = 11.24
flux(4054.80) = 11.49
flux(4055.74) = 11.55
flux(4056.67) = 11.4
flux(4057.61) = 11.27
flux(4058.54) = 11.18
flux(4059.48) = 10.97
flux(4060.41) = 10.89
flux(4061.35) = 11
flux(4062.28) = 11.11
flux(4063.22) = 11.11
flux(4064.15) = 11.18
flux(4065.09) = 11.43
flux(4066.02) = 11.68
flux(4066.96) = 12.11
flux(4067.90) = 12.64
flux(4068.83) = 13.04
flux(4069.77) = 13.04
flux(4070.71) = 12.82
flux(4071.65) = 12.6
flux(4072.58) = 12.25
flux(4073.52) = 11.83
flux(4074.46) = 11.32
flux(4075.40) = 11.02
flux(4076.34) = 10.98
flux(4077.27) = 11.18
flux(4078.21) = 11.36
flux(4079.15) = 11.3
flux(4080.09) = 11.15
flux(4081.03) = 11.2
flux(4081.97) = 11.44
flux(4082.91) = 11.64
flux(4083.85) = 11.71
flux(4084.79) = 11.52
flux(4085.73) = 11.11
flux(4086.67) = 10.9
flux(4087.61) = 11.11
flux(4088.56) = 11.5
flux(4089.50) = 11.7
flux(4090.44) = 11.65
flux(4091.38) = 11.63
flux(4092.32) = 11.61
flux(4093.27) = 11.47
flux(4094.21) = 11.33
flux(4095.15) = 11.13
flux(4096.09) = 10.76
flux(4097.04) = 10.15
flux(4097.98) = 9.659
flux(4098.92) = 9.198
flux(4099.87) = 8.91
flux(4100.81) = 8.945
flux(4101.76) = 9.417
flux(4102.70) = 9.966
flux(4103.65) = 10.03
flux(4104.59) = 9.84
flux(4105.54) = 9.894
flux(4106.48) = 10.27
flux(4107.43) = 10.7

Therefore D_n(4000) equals 1.2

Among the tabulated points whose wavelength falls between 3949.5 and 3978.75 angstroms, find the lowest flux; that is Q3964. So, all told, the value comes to 7.782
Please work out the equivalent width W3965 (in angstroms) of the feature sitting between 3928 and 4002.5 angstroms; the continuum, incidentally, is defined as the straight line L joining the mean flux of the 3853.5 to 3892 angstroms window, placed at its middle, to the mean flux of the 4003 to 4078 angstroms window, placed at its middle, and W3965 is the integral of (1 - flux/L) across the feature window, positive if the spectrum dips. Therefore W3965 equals 8.81 angstroms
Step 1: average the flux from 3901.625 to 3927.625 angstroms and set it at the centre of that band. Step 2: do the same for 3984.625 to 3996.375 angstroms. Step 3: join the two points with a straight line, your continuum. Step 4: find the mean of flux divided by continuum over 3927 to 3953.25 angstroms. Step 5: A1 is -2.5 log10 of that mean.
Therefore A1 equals 0.15 mag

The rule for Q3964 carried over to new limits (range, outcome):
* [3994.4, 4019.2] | 10.39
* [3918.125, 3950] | 7.074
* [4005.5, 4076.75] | 9.985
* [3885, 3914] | 8.499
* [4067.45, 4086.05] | 10.98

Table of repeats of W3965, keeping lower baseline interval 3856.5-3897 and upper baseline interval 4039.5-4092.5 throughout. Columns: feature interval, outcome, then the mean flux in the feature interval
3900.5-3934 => 2.67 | 10.2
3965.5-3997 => 3.43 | 10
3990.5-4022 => 0.37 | 11.2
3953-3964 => 0.47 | 10.7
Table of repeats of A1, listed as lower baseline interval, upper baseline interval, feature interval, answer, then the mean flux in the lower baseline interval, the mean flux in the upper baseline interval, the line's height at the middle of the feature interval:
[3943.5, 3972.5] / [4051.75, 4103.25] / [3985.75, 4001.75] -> -0.06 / 9.95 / 11.2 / 10.3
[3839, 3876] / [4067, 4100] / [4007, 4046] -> 0.01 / 11.1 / 11.4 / 11.3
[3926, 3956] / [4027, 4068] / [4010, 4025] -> -0.03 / 9.6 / 11.3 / 10.9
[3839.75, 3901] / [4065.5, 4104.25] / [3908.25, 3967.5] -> 0.09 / 10.6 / 11.2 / 10.8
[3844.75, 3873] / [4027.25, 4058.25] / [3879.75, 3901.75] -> 0.23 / 11.8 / 11.3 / 11.7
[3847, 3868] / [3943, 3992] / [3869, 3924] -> 0.07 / 11.5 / 10.1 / 11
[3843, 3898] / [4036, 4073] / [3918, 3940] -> 0.21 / 10.8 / 11.5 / 11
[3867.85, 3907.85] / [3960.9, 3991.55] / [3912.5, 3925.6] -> -0.02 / 10.5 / 9.76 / 10.2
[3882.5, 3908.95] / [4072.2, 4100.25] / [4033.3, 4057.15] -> -0.03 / 9.8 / 11.1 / 10.8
